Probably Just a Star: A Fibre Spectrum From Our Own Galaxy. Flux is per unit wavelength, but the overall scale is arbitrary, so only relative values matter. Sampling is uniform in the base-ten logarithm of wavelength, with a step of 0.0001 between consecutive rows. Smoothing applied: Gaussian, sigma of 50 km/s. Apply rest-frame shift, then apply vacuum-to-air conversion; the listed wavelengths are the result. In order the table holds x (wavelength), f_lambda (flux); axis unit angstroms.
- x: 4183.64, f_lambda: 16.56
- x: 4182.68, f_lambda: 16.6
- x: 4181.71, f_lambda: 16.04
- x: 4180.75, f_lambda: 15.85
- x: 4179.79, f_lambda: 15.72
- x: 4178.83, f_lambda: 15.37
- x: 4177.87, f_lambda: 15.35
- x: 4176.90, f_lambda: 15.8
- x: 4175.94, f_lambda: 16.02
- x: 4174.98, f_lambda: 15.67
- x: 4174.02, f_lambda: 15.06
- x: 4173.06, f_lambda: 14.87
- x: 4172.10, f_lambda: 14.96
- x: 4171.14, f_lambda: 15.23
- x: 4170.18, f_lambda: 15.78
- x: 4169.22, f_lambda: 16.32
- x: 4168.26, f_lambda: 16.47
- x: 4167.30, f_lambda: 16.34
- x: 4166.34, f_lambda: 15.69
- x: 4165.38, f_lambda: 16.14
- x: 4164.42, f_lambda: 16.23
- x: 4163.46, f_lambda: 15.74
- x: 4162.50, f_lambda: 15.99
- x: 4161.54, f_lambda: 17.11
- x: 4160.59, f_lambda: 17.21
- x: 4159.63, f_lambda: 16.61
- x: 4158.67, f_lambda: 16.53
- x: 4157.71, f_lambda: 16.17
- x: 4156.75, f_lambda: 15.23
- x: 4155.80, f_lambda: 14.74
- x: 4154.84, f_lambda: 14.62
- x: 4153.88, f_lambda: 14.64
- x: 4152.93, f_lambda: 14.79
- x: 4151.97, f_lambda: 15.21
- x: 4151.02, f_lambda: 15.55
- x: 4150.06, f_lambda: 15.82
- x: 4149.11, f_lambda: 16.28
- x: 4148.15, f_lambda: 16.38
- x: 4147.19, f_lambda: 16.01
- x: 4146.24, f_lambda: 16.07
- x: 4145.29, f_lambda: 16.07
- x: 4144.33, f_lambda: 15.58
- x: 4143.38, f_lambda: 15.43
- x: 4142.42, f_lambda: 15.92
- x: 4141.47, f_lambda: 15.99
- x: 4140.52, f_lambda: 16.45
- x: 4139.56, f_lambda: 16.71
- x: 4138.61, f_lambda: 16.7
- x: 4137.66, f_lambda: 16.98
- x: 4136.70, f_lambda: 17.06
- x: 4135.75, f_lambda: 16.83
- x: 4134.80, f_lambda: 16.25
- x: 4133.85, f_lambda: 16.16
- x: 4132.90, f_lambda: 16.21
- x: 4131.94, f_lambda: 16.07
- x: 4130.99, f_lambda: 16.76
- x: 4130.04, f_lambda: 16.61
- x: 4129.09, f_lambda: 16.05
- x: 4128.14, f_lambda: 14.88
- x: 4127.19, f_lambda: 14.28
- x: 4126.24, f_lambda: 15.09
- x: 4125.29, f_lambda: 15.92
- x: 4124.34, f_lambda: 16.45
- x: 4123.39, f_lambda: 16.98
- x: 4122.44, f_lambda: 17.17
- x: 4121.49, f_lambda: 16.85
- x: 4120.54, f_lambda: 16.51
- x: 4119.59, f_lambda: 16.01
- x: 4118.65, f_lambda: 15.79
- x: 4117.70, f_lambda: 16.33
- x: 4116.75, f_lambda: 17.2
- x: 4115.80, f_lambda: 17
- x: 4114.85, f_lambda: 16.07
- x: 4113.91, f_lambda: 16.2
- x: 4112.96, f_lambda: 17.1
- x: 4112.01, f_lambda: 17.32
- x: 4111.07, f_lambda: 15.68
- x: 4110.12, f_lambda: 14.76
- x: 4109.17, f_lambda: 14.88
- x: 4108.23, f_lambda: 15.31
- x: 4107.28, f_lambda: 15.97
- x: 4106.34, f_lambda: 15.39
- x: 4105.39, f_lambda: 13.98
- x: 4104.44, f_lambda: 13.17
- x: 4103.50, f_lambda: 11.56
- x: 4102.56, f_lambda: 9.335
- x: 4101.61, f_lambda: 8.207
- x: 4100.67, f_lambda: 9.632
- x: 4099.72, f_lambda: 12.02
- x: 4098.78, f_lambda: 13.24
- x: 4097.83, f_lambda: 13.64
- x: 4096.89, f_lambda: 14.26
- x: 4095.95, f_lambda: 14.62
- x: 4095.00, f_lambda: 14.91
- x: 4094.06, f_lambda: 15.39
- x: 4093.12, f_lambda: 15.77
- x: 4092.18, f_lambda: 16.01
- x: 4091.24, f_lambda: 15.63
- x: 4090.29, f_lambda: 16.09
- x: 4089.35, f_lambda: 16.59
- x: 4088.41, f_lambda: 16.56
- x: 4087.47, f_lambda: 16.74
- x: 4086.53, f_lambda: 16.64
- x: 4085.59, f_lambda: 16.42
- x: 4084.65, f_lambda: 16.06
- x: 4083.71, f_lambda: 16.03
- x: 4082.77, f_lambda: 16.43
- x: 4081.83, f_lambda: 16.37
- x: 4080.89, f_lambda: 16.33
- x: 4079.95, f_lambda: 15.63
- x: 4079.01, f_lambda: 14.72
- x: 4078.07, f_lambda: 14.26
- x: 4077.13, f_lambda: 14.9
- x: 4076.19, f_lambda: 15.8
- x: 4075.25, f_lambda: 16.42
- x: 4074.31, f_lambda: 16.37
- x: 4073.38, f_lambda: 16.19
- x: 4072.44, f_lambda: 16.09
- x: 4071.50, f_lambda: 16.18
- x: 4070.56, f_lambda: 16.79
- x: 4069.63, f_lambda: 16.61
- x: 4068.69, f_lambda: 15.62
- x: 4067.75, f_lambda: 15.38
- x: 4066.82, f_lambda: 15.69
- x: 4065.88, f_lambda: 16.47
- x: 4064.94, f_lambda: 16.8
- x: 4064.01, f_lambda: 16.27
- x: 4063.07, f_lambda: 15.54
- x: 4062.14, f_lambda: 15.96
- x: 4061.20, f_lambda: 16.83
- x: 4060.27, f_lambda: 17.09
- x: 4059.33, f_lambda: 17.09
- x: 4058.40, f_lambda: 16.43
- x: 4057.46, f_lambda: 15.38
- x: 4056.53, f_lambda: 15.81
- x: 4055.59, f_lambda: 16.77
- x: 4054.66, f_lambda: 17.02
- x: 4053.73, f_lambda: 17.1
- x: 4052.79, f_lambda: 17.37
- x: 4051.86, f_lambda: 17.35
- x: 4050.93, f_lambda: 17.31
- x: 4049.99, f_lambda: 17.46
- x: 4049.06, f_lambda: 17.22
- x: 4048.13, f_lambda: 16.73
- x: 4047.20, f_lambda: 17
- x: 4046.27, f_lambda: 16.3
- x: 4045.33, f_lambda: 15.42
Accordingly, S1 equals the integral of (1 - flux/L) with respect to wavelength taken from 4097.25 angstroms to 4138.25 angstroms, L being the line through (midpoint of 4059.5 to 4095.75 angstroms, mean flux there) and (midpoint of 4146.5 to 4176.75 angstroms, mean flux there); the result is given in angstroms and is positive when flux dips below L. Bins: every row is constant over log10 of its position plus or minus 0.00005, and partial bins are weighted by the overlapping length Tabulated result 1.8 angstroms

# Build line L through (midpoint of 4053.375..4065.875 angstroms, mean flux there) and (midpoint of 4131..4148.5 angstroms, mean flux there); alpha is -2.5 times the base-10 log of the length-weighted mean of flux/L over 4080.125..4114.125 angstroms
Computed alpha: 0.11 mag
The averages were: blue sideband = 16.5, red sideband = 16.3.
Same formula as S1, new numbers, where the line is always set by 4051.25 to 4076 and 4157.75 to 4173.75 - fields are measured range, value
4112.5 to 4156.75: 0.27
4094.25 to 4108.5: 2.84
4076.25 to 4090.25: 0.31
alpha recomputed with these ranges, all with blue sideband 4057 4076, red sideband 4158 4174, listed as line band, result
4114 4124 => -0.03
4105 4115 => 0.03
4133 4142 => -0.03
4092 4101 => 0.16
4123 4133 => 0.01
